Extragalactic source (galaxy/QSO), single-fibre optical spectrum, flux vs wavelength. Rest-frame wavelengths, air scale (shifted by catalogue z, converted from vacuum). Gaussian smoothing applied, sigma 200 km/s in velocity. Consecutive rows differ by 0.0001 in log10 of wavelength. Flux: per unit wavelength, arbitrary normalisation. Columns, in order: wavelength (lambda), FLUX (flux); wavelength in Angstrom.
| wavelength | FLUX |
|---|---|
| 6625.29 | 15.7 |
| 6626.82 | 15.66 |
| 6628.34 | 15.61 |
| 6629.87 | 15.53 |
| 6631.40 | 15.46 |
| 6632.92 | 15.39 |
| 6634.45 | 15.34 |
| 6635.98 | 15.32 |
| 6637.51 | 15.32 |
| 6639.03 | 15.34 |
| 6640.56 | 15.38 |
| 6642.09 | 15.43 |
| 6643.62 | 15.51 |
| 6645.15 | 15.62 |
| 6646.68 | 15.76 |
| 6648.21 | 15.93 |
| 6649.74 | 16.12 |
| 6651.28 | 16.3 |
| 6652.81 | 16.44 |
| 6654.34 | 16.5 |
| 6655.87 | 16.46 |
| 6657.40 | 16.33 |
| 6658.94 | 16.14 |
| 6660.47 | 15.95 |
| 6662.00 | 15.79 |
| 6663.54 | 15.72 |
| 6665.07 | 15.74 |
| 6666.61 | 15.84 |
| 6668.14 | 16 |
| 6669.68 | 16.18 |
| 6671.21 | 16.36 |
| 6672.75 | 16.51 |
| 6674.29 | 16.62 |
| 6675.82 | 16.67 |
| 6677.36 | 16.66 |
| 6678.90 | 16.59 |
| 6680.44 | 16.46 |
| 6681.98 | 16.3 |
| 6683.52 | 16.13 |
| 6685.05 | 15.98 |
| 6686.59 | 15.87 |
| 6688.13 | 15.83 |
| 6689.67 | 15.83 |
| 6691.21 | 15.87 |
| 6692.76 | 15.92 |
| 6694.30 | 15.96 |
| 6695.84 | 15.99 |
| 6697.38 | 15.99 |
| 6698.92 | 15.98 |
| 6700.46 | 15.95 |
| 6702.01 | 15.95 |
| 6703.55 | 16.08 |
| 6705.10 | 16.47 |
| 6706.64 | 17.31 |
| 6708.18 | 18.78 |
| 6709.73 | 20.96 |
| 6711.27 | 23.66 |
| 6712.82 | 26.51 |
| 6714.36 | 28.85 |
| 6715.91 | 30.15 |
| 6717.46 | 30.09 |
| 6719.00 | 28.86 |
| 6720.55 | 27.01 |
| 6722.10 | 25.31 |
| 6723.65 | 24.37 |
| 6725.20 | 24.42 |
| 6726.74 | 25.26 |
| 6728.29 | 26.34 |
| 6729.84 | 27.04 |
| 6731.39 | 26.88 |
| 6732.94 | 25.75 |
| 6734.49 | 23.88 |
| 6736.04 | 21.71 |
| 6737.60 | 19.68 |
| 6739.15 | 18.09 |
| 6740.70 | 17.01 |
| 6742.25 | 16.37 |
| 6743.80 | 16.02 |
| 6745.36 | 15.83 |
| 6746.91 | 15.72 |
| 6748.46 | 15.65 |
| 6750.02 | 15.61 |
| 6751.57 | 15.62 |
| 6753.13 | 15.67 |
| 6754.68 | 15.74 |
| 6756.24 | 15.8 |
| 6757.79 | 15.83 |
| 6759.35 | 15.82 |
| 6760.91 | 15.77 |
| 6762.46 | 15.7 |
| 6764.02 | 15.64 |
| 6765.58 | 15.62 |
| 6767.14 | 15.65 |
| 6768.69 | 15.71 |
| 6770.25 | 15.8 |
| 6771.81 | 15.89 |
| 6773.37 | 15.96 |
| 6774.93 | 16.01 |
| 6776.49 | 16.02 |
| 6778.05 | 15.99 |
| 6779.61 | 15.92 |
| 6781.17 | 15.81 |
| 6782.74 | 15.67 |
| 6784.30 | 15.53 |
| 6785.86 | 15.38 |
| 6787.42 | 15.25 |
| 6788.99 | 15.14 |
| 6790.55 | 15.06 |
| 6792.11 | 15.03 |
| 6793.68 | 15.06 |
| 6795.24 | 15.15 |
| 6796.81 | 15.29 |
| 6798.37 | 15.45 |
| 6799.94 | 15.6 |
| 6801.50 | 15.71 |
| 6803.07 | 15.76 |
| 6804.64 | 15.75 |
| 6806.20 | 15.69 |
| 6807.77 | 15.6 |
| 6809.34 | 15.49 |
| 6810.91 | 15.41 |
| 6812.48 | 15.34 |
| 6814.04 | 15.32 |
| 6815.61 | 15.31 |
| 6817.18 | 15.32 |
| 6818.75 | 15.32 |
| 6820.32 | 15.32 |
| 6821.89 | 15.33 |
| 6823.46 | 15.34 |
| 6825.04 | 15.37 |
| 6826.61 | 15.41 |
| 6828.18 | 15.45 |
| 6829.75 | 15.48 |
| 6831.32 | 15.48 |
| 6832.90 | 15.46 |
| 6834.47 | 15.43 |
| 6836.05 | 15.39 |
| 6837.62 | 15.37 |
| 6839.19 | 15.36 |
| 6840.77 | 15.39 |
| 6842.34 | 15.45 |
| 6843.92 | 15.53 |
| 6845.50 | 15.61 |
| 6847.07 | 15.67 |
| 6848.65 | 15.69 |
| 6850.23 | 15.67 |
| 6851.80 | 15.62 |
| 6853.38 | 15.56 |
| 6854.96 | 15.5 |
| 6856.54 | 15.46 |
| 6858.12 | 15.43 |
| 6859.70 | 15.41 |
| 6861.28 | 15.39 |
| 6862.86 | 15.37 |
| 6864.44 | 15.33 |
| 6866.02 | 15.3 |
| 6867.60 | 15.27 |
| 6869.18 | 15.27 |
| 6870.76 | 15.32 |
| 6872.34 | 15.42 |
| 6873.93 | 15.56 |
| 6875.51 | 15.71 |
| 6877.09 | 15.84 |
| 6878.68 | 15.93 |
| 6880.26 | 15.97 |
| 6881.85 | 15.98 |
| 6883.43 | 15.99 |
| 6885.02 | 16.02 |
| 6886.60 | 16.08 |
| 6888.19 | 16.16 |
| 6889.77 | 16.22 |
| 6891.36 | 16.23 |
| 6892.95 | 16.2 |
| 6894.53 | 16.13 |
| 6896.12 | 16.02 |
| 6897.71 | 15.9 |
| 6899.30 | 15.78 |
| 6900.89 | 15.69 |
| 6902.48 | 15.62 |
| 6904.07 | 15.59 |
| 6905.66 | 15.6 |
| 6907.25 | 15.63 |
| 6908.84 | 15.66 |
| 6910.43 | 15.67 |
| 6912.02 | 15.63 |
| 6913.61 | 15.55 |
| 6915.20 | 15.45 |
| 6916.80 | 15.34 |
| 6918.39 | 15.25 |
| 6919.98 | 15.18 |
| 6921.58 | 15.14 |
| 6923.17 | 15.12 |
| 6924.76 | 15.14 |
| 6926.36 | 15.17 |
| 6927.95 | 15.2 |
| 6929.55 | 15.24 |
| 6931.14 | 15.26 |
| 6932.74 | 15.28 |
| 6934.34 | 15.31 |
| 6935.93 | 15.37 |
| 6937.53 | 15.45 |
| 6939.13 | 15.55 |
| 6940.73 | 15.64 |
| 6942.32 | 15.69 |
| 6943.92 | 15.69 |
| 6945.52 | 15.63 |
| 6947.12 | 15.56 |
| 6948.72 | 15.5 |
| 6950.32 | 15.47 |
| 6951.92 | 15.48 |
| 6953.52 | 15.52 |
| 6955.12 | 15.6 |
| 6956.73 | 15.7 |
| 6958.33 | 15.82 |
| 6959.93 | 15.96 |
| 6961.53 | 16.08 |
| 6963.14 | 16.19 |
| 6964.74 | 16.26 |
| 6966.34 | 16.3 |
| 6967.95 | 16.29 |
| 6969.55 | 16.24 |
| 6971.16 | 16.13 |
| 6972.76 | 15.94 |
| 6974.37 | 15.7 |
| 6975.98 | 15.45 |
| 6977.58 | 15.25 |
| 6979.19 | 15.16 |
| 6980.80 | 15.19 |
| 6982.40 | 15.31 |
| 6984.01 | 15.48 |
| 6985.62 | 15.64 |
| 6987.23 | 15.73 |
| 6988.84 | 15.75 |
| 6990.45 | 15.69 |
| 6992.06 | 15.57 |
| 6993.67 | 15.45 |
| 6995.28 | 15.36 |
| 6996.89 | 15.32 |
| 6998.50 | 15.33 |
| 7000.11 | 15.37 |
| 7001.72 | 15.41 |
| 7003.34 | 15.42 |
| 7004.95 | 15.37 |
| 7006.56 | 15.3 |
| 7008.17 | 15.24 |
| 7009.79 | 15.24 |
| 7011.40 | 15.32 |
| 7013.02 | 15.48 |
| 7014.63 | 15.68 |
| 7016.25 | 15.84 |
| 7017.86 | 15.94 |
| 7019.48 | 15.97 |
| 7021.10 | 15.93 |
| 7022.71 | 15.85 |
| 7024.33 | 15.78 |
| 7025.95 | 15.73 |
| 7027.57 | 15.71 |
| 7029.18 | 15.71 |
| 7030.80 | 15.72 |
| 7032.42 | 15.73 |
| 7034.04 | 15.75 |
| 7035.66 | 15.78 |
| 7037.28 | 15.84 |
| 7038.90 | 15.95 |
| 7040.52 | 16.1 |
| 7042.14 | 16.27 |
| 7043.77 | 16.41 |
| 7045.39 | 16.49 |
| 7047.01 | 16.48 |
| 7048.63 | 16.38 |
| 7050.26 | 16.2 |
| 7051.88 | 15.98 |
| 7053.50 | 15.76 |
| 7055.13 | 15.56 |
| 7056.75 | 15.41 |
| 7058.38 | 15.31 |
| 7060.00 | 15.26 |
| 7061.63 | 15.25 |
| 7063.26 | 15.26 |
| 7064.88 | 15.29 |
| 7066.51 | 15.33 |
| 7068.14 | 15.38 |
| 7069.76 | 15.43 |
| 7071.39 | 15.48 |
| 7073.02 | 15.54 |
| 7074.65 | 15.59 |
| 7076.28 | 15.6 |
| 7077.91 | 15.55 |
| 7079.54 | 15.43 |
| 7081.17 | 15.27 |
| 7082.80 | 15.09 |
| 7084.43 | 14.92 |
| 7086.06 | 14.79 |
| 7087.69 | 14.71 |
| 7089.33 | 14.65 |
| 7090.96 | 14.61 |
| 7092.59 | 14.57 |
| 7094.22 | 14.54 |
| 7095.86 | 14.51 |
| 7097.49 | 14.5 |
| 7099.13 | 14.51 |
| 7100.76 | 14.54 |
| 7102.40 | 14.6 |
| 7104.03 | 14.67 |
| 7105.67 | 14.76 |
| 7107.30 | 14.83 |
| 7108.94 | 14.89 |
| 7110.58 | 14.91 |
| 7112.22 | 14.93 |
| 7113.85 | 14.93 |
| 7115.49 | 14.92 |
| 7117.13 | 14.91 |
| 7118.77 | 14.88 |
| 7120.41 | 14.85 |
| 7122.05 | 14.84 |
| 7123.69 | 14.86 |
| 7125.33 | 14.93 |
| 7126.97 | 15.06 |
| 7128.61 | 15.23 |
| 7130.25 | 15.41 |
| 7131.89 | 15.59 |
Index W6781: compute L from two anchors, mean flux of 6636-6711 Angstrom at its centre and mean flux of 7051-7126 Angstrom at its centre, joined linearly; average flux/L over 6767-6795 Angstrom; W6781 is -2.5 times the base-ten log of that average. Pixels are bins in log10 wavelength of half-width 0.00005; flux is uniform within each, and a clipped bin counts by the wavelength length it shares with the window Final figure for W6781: 0.02 mag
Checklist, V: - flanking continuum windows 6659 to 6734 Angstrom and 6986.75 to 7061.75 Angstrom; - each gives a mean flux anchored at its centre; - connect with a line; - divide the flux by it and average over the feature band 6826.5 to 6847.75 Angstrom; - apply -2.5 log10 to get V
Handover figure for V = 0.16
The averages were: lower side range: 19.6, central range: 15.5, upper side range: 15.7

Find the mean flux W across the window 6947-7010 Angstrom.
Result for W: 15.6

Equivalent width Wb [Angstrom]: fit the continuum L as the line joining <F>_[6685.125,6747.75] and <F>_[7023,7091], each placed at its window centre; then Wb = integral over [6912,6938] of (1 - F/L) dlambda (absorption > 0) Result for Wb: 3.4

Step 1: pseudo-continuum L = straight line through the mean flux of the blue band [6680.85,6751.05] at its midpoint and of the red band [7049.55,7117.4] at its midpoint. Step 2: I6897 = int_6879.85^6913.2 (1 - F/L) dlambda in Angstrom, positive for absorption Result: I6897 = 3.4 Angstrom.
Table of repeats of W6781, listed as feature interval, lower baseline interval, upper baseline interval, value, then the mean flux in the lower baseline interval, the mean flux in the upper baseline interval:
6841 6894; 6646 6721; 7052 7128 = 0.06 mag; 18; 15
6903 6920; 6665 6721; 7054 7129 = 0.07 mag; 18.6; 15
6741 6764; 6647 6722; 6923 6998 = 0.11 mag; 18.1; 15.6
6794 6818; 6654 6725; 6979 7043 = 0.13 mag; 18.6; 15.6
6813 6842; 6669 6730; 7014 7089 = 0.19 mag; 19.8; 15.7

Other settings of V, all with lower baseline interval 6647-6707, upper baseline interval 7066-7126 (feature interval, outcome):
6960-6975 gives -0.06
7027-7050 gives -0.06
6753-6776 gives 0.01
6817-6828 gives 0.03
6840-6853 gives 0.01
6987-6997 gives -0.02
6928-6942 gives 0.00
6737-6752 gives -0.04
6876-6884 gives -0.02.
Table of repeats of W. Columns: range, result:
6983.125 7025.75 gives 15.6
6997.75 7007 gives 15.4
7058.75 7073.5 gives 15.4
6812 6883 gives 15.5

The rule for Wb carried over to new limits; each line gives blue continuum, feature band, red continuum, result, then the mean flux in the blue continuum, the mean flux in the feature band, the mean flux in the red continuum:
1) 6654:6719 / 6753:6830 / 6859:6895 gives 5.3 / 17.9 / 15.6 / 15.7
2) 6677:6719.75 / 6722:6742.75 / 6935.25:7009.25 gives -5.0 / 19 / 23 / 15.6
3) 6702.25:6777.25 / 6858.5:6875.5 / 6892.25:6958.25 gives 1.5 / 19.8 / 15.4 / 15.5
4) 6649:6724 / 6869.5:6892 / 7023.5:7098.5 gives 1.3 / 18.3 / 15.9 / 15.5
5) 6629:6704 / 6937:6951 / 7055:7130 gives -0.2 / 16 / 15.6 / 15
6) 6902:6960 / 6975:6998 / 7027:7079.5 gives 0.2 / 15.5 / 15.5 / 15.7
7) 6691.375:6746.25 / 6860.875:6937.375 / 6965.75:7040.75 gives 9.2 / 21.4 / 15.6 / 15.6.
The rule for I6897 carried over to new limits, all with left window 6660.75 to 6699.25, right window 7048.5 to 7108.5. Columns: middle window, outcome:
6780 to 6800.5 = 0.6 Angstrom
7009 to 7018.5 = -0.2 Angstrom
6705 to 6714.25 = -3.2 Angstrom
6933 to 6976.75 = -0.9 Angstrom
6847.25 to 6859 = 0.1 Angstrom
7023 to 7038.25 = -0.5 Angstrom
